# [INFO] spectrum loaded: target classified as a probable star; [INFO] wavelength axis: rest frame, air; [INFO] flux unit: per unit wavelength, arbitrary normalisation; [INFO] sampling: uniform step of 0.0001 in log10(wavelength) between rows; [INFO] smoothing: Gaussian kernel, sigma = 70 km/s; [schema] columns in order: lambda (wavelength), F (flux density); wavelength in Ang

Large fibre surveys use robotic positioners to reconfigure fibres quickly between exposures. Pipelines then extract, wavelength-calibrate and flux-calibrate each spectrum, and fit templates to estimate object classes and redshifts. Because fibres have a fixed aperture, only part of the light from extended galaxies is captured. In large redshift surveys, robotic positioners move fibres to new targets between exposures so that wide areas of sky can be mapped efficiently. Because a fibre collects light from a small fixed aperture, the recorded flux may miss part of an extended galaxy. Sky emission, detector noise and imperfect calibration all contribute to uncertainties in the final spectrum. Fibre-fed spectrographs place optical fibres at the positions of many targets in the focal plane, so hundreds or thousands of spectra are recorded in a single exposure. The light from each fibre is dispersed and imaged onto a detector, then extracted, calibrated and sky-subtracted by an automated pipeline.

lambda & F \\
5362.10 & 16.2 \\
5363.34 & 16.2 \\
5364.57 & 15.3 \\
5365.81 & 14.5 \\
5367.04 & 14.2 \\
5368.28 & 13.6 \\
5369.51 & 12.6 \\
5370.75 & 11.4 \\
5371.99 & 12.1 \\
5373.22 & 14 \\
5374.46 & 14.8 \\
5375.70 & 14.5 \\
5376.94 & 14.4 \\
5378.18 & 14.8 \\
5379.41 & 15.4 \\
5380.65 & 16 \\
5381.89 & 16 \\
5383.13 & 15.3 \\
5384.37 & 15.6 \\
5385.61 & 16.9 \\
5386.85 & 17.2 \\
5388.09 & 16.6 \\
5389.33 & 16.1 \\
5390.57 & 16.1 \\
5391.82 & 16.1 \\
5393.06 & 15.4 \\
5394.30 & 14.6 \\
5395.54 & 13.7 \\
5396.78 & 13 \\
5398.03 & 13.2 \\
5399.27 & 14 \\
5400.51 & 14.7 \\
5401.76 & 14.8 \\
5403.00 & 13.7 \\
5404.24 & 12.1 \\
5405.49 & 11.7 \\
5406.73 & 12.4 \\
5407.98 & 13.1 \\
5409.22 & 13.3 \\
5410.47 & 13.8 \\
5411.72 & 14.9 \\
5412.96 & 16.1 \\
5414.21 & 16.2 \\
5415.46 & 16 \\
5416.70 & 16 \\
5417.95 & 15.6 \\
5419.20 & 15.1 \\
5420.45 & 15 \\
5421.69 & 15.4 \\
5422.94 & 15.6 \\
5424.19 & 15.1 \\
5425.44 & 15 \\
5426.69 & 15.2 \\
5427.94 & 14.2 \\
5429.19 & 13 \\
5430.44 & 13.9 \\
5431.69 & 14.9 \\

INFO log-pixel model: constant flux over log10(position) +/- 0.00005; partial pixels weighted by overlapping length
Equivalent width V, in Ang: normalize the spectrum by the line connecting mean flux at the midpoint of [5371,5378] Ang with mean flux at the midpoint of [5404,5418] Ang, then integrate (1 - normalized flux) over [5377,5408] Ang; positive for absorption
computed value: -1.56 Ang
